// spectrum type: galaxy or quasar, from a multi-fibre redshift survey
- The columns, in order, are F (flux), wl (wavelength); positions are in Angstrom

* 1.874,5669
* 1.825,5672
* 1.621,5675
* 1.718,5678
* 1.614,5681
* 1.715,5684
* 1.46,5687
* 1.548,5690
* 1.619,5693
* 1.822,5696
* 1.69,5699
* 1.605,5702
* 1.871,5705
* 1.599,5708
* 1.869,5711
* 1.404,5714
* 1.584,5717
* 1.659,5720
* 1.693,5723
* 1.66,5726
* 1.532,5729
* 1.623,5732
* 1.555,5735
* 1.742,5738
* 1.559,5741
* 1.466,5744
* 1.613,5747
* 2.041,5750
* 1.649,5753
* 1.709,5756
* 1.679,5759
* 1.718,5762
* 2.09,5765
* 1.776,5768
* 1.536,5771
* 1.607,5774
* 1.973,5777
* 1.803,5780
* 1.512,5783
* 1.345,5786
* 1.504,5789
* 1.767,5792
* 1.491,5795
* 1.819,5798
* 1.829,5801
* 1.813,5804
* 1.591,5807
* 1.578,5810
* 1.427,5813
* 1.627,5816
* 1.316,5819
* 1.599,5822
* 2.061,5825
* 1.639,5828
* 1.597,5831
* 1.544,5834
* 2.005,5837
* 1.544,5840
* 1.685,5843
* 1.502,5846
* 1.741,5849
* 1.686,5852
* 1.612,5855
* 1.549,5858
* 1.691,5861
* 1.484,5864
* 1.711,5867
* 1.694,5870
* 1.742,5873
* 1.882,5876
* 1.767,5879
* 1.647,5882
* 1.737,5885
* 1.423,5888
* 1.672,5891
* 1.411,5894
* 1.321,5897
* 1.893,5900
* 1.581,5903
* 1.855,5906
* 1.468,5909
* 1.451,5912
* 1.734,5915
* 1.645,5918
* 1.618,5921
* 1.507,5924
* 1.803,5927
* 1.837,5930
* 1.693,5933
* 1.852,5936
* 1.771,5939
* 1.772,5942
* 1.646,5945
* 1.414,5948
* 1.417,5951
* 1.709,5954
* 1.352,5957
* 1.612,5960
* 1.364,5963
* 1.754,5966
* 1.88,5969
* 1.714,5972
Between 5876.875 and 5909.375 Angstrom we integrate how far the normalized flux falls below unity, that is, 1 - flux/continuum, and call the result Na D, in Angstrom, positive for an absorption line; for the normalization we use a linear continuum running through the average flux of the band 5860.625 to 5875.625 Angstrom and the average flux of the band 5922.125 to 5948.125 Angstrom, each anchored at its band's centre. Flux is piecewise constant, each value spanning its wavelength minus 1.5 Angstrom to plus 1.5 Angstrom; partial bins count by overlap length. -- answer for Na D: 1.3 Angstrom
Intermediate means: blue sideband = 1.68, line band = 1.63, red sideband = 1.71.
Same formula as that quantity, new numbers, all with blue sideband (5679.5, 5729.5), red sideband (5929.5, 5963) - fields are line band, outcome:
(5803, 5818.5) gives 0.52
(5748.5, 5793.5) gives -2.02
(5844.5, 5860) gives 0.12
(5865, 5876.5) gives -0.73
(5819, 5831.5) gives -0.38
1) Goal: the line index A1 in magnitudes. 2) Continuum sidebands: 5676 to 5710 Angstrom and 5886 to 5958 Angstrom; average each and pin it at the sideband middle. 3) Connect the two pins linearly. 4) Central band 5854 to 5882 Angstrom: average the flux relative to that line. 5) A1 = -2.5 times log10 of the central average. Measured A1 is -0.03 mag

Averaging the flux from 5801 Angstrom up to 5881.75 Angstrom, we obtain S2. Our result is 1.66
